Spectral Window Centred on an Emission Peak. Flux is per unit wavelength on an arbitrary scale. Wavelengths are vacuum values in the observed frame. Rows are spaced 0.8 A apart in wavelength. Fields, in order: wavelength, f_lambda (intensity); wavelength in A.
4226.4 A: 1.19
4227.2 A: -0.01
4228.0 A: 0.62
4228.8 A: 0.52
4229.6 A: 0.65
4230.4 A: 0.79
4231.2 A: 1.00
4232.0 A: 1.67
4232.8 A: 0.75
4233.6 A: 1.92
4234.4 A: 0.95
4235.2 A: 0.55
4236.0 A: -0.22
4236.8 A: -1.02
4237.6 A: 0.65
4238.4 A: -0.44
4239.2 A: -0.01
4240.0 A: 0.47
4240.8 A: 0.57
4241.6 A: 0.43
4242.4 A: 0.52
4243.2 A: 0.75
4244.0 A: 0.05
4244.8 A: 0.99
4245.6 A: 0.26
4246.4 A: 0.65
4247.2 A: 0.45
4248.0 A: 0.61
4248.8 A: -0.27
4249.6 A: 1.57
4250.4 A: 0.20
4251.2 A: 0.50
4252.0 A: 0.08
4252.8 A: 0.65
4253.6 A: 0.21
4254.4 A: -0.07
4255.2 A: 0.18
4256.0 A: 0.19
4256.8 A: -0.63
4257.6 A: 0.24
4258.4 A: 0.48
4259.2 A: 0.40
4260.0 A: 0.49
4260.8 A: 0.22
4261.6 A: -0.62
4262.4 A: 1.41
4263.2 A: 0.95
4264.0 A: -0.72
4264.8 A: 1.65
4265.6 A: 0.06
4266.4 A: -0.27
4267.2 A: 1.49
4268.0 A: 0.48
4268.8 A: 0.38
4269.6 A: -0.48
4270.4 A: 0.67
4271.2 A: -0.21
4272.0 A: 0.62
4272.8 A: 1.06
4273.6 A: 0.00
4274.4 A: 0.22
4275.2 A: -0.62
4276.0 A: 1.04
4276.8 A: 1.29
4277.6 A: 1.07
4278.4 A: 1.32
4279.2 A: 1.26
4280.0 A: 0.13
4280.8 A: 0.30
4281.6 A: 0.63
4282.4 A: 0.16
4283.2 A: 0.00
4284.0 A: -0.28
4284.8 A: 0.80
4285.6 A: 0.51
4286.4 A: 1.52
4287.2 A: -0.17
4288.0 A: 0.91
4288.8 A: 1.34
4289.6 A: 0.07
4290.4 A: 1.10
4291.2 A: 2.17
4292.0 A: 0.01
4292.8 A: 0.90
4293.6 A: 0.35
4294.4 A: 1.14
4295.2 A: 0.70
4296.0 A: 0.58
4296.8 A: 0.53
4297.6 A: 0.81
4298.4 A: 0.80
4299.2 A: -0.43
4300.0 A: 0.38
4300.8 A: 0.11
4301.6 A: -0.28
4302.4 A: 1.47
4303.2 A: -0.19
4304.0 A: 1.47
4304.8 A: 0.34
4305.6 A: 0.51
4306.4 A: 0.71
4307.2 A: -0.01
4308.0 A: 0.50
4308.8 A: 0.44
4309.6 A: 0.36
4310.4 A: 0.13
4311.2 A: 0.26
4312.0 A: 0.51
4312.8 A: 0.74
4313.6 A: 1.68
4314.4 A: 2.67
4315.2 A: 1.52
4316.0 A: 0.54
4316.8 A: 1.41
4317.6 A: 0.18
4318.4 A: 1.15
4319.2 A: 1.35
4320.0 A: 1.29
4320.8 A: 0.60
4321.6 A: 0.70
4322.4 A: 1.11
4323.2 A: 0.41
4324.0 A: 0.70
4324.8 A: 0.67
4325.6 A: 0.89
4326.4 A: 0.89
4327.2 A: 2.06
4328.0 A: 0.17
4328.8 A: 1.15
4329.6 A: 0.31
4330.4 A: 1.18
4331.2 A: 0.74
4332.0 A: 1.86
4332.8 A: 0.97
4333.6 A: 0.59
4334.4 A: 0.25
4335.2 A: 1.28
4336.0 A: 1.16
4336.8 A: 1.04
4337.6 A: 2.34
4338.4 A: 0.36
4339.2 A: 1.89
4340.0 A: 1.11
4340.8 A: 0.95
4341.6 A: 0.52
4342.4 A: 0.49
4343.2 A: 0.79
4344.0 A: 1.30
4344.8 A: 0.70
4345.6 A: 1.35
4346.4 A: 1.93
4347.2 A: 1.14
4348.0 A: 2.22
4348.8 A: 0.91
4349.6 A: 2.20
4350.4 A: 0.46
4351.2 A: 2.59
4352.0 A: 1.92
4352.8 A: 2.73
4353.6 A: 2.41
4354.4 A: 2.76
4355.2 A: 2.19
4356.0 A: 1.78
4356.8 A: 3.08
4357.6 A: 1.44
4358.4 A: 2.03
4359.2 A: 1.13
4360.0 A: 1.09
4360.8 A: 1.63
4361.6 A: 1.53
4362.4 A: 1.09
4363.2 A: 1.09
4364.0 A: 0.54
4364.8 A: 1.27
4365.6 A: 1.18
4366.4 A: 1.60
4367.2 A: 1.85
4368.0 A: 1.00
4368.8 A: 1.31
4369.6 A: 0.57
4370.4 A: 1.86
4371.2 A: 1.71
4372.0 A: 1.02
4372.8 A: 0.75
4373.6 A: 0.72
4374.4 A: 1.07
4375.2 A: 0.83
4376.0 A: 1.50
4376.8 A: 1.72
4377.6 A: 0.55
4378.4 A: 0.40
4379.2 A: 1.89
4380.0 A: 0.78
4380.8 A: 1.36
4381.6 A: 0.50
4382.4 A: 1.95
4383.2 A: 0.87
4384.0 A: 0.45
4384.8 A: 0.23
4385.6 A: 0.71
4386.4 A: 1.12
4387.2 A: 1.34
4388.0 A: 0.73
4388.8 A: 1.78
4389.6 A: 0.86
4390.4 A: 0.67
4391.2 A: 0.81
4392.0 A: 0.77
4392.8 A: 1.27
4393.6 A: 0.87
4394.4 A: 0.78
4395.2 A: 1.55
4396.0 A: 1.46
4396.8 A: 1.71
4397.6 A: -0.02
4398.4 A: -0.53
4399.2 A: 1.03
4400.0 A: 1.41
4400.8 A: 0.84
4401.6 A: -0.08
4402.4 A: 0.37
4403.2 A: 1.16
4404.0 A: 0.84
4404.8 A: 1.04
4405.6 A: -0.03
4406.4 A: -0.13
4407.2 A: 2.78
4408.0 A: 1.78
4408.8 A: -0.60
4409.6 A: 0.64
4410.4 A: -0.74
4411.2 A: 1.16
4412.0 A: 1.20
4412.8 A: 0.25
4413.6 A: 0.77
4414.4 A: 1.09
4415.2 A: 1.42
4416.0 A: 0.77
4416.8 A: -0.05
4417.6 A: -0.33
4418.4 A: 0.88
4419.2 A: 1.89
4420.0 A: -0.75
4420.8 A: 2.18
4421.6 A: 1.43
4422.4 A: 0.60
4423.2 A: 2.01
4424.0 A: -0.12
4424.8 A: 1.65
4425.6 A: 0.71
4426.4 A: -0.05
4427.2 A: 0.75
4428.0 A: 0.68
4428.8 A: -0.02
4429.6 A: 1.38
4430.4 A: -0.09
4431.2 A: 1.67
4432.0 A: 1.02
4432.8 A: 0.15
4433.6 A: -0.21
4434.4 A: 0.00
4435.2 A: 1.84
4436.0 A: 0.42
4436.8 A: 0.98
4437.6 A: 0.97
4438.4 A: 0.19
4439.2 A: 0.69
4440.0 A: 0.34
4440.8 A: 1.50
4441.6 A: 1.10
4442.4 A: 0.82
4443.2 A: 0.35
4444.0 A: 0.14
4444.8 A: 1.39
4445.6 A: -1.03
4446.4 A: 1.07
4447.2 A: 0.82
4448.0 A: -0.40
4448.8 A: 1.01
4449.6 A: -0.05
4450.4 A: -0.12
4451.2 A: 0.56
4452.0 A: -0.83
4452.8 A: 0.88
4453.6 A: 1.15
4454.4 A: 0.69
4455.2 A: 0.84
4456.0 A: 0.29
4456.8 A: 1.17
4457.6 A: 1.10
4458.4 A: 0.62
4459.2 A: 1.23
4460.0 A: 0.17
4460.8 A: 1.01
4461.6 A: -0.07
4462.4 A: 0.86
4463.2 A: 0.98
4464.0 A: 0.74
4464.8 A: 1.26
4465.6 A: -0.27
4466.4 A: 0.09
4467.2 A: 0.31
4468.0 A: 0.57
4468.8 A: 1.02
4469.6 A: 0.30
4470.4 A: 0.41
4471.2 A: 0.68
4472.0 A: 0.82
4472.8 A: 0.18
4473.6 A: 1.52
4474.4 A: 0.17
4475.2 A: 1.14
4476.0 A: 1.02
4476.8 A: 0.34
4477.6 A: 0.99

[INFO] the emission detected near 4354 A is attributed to C IV 1549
